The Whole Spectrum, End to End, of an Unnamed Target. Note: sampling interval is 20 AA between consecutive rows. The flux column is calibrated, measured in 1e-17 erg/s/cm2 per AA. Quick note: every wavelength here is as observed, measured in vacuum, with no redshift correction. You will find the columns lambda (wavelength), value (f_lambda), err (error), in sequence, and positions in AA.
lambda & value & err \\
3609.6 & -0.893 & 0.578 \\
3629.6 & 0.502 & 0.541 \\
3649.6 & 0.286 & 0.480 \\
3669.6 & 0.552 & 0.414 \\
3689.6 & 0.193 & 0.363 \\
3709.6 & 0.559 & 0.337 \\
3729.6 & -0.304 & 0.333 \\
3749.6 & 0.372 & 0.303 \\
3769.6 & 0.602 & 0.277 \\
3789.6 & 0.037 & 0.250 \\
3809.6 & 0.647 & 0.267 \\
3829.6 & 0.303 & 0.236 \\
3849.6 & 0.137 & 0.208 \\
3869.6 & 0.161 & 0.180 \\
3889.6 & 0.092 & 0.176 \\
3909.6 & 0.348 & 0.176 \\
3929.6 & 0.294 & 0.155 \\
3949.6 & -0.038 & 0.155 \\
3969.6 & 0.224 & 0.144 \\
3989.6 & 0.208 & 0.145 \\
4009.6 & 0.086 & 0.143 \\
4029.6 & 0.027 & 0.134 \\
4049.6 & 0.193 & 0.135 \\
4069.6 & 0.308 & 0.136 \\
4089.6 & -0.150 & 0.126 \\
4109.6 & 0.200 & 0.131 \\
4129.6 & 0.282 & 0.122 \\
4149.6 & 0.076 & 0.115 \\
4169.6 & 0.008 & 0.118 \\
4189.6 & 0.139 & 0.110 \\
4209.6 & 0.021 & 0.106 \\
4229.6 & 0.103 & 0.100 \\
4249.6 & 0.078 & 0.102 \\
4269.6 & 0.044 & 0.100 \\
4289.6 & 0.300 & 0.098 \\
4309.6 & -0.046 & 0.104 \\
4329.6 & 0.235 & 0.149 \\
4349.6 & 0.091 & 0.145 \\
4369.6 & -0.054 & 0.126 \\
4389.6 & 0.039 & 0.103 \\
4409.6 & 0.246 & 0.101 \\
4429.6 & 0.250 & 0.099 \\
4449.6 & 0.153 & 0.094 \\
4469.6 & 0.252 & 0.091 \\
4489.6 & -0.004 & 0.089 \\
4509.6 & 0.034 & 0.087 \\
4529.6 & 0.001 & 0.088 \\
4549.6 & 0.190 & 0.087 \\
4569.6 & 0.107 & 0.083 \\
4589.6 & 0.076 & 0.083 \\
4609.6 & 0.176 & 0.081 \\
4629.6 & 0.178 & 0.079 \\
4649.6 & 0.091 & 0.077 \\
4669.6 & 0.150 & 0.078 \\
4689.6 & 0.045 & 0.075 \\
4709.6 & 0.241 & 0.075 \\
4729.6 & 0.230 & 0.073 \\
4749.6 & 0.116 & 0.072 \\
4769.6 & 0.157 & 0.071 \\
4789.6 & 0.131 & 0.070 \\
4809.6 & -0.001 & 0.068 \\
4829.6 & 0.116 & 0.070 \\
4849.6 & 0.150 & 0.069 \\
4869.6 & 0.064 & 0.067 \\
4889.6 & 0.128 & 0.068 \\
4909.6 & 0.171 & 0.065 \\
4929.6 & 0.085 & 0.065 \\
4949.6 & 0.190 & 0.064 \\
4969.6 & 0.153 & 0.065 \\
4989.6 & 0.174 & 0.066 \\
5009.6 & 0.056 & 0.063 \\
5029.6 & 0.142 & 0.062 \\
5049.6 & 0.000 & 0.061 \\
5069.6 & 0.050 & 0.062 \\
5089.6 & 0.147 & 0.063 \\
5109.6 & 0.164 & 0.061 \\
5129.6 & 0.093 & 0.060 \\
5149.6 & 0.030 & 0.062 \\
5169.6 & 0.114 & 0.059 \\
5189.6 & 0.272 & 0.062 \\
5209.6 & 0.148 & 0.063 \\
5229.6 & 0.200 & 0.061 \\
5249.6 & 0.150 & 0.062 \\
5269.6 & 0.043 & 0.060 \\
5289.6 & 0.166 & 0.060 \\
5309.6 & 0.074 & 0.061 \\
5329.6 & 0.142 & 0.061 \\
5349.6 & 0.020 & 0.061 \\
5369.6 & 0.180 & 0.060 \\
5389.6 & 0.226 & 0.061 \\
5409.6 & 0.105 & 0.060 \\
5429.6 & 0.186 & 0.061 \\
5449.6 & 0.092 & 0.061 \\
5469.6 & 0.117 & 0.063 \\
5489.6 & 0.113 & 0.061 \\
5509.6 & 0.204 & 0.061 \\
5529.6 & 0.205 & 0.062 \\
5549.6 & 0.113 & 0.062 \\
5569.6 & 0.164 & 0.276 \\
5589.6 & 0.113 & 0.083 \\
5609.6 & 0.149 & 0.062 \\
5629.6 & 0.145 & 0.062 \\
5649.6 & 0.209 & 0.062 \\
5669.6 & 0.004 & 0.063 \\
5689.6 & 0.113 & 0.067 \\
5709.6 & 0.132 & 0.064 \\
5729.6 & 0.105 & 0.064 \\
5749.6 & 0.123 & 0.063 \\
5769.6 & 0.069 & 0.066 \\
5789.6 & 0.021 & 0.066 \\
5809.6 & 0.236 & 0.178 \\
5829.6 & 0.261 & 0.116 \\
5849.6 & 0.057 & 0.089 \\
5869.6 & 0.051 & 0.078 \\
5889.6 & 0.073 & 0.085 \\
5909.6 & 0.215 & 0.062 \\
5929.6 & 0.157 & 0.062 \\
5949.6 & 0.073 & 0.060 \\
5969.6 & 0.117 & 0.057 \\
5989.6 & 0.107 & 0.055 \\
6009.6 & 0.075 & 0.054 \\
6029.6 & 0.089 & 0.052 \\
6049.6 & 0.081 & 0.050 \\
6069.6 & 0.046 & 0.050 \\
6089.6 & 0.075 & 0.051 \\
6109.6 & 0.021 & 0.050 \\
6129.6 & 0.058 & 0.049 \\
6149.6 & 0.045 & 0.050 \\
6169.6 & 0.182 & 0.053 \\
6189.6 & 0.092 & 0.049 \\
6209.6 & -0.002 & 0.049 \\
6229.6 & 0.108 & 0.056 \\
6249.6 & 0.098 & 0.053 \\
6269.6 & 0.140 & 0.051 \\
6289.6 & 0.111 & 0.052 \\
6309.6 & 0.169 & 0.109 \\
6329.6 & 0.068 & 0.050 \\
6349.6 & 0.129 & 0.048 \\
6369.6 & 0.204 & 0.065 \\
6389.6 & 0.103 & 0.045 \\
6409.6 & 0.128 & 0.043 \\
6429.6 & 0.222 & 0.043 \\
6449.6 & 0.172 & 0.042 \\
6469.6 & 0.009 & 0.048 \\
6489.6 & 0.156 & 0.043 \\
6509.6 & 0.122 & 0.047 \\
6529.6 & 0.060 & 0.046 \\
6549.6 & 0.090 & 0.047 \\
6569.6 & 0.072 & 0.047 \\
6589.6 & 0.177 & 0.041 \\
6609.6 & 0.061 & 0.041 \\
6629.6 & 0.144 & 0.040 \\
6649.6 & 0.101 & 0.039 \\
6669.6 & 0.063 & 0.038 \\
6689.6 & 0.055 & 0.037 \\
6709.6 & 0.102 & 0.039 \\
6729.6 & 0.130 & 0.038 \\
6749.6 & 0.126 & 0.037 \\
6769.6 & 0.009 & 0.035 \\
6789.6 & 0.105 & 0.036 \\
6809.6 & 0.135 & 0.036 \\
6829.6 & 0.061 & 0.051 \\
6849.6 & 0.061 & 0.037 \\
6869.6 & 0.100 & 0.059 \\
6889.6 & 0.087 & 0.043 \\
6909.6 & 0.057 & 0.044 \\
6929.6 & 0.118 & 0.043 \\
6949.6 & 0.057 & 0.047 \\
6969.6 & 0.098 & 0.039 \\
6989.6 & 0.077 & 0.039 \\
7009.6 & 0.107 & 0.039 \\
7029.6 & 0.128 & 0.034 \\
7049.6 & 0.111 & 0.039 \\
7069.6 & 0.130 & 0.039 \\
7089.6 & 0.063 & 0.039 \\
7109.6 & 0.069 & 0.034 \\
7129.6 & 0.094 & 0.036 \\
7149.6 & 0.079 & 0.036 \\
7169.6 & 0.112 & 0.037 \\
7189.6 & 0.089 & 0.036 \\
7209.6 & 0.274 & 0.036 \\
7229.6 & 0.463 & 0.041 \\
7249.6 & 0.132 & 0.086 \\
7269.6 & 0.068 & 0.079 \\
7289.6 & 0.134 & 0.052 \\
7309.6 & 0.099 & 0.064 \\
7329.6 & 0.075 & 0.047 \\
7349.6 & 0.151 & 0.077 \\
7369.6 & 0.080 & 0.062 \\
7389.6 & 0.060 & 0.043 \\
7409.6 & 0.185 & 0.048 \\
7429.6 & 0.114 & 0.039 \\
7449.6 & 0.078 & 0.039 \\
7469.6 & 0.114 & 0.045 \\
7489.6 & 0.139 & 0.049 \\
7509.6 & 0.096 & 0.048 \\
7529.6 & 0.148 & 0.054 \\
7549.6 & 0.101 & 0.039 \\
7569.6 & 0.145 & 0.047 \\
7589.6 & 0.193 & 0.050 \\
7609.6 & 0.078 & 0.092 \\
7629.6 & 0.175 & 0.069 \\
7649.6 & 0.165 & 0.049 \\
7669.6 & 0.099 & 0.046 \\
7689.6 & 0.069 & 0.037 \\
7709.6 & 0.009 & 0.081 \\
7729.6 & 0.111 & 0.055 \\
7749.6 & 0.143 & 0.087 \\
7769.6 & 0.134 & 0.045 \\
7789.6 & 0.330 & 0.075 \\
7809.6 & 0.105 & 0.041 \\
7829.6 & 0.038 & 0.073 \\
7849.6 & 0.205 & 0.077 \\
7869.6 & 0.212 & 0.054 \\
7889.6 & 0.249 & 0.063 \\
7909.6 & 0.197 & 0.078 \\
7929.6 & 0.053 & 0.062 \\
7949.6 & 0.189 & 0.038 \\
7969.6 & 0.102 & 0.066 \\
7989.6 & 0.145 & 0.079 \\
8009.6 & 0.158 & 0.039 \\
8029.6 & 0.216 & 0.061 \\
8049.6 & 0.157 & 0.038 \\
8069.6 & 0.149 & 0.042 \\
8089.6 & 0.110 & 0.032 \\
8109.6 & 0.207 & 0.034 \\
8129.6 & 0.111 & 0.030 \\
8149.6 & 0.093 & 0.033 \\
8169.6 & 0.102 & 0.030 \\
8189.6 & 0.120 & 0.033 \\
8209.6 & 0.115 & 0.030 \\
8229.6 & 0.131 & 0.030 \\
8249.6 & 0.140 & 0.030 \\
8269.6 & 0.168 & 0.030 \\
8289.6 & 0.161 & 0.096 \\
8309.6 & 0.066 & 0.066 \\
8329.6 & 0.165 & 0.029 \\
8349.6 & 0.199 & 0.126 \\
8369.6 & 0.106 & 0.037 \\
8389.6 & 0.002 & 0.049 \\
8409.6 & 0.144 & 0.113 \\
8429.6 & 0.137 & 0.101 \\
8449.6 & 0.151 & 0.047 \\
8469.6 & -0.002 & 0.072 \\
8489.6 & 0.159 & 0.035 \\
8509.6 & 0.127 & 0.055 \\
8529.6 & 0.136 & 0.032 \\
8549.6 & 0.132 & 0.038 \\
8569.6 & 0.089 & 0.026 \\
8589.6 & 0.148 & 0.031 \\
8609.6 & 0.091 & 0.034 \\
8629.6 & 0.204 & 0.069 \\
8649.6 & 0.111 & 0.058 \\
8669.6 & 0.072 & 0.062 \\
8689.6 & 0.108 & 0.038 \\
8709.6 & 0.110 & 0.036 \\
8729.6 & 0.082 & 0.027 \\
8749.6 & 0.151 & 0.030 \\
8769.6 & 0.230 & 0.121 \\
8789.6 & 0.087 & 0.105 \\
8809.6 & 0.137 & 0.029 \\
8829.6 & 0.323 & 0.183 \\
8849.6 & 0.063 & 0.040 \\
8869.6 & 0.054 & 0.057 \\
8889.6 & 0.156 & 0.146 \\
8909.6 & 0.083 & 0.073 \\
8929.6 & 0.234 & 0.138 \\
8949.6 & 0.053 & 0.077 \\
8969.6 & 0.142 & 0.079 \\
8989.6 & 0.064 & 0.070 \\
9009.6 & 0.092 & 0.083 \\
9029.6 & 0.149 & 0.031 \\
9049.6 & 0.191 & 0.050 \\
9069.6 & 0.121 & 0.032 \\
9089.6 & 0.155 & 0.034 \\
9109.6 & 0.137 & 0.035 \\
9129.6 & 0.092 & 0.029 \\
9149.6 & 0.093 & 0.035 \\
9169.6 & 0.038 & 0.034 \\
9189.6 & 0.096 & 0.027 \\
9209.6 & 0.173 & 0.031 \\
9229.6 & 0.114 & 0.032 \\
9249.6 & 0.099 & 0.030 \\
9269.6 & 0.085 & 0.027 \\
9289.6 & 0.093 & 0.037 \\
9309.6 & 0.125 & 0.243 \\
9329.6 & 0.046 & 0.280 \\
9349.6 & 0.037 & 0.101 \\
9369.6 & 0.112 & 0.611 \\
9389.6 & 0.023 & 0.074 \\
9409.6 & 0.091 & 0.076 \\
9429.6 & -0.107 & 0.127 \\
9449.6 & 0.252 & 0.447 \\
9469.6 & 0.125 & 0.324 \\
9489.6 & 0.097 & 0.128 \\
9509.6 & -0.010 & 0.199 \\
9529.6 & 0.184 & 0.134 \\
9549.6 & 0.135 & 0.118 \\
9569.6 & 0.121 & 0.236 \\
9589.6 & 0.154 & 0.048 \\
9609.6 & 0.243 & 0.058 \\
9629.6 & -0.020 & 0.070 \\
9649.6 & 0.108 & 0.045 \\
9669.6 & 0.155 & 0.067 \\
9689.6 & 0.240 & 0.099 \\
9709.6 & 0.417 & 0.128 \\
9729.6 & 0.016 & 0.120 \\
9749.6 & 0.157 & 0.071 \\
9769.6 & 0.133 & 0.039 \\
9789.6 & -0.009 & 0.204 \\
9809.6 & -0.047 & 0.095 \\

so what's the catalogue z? 0.94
